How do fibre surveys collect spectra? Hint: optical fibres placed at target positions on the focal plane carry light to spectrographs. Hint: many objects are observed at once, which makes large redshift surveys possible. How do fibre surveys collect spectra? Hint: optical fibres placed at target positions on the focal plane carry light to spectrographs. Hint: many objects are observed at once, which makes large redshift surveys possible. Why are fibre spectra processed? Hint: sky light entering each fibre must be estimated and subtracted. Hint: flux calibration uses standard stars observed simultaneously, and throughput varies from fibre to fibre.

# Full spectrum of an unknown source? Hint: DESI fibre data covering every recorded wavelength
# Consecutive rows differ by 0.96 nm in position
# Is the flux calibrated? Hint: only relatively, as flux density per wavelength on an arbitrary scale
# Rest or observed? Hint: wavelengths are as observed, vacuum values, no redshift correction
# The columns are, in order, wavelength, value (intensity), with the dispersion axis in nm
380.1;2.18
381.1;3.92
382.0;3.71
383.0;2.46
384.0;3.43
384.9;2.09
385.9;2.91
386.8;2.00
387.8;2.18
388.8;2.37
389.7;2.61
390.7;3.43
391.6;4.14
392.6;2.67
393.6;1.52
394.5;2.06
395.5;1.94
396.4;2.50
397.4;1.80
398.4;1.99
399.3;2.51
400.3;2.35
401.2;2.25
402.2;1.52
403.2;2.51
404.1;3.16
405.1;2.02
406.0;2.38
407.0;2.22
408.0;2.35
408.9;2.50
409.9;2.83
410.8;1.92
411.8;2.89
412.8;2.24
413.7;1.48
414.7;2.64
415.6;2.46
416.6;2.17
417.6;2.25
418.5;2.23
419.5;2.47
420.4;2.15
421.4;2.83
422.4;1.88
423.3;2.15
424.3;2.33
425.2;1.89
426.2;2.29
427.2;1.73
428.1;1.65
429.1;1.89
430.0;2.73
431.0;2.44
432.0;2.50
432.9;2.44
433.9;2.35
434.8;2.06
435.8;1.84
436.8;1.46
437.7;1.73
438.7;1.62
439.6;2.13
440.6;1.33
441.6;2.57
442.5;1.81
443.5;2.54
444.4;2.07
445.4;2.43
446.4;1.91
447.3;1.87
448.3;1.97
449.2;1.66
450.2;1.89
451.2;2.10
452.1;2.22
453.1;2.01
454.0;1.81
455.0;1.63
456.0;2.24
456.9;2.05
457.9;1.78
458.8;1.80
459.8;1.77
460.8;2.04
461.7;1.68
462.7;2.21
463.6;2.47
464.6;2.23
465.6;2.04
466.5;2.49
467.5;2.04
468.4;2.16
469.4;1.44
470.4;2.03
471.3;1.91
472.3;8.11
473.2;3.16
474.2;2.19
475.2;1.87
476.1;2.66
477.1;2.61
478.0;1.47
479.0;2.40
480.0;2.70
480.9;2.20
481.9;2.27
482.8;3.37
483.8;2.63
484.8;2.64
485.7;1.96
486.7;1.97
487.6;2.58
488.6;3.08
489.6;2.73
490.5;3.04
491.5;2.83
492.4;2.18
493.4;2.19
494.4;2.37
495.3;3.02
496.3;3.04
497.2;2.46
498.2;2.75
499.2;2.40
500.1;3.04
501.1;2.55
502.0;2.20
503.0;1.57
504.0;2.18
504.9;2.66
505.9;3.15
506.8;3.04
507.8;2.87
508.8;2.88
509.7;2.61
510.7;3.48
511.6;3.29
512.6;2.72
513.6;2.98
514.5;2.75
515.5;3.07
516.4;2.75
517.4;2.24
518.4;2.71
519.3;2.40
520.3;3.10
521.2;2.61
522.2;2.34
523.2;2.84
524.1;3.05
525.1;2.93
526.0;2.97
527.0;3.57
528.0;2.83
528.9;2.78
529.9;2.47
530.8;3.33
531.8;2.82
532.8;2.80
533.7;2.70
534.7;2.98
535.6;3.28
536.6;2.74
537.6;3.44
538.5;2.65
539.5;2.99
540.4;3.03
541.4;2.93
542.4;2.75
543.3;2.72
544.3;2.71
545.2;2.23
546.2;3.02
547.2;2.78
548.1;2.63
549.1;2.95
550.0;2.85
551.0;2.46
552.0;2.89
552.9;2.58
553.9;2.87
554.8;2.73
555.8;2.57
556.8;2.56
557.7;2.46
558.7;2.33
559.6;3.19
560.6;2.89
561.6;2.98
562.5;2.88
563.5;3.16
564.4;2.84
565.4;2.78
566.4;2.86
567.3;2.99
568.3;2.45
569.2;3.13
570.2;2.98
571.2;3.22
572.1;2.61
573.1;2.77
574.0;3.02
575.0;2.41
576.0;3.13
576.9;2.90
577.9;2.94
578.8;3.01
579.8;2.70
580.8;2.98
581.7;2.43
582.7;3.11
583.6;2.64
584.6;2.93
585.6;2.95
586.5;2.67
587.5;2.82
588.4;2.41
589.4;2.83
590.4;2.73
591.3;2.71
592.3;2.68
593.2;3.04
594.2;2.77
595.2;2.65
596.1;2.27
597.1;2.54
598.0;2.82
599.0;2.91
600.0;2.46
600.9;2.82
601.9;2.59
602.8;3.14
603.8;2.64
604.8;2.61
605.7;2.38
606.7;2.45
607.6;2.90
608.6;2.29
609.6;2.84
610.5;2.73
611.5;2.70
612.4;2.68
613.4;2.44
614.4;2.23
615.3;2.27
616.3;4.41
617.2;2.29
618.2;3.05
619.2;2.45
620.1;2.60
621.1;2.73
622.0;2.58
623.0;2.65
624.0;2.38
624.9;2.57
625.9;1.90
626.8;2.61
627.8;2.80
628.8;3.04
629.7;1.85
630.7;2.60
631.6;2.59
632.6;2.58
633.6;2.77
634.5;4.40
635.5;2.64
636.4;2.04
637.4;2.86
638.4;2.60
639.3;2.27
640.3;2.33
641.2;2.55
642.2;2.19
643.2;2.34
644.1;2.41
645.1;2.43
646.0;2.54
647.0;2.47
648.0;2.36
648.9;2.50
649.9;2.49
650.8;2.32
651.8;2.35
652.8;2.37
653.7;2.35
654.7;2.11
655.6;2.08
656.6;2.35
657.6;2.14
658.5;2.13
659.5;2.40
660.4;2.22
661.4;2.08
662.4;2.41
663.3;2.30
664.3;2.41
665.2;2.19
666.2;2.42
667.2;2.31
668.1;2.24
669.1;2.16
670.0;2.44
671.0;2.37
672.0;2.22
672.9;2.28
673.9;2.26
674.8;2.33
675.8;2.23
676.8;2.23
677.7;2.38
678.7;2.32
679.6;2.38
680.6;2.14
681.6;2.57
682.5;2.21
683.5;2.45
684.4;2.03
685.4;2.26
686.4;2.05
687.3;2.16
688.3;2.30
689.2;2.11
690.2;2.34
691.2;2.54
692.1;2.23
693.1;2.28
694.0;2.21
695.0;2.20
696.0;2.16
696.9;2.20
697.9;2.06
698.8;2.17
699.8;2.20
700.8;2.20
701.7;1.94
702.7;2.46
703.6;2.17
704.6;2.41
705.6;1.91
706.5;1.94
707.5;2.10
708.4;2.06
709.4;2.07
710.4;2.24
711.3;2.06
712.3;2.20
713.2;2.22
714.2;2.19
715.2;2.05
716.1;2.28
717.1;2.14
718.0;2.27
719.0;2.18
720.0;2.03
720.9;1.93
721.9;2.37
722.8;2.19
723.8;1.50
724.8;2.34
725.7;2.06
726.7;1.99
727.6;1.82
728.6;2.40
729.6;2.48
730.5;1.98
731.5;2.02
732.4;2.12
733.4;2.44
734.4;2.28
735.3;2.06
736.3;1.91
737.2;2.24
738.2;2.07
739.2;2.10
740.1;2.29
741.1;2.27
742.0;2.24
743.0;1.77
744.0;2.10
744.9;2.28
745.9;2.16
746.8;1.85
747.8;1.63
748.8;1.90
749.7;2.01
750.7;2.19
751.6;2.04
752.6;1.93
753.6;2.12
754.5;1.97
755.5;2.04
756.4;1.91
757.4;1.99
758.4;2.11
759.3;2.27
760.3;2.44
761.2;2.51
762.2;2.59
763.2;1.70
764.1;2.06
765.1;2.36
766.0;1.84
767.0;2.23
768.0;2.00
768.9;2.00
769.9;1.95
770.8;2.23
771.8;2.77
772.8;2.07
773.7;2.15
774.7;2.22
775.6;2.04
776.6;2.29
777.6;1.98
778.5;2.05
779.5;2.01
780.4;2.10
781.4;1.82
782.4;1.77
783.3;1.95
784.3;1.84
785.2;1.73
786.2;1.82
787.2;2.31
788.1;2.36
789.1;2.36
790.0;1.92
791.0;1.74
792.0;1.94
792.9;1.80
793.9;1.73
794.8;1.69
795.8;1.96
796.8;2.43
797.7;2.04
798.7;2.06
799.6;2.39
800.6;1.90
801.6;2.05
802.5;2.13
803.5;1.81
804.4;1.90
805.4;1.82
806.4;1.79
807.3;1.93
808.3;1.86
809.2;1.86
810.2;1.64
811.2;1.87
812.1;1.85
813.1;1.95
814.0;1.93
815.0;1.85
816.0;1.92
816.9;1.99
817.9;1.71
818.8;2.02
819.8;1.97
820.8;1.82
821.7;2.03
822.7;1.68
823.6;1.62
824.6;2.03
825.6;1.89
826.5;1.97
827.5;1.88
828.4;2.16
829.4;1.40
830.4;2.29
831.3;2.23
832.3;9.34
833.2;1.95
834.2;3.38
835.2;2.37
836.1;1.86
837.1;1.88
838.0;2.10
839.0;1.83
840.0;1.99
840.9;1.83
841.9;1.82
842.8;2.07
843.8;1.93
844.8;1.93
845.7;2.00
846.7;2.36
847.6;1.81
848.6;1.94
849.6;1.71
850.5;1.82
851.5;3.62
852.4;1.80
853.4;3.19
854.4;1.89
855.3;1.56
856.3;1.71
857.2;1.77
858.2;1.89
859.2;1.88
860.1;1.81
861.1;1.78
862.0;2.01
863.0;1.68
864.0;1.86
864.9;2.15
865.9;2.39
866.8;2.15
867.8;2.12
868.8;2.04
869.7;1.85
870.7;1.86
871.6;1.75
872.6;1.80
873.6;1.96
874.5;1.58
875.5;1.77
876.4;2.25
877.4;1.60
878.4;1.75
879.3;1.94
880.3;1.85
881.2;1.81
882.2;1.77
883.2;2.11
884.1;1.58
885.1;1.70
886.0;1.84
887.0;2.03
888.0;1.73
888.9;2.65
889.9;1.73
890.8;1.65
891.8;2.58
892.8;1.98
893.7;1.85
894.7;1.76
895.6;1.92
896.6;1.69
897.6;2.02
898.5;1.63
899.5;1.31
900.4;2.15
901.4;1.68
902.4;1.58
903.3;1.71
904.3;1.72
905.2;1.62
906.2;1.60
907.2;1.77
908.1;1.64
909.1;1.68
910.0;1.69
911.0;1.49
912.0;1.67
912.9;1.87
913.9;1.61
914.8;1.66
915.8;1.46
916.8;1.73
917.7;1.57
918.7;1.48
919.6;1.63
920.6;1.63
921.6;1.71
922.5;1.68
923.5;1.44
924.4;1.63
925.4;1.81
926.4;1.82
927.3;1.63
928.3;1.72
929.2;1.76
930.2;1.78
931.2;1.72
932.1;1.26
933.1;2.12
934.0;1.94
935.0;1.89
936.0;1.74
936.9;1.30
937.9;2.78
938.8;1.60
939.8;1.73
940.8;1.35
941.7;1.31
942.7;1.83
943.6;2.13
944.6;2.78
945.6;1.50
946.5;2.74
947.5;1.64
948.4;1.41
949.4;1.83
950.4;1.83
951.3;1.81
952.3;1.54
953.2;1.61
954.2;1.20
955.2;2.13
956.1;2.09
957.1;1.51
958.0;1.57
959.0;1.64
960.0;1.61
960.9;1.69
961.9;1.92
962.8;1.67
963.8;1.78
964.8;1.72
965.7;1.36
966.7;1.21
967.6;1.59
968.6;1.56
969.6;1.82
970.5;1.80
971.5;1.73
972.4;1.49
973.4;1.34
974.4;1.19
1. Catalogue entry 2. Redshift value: 0.27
